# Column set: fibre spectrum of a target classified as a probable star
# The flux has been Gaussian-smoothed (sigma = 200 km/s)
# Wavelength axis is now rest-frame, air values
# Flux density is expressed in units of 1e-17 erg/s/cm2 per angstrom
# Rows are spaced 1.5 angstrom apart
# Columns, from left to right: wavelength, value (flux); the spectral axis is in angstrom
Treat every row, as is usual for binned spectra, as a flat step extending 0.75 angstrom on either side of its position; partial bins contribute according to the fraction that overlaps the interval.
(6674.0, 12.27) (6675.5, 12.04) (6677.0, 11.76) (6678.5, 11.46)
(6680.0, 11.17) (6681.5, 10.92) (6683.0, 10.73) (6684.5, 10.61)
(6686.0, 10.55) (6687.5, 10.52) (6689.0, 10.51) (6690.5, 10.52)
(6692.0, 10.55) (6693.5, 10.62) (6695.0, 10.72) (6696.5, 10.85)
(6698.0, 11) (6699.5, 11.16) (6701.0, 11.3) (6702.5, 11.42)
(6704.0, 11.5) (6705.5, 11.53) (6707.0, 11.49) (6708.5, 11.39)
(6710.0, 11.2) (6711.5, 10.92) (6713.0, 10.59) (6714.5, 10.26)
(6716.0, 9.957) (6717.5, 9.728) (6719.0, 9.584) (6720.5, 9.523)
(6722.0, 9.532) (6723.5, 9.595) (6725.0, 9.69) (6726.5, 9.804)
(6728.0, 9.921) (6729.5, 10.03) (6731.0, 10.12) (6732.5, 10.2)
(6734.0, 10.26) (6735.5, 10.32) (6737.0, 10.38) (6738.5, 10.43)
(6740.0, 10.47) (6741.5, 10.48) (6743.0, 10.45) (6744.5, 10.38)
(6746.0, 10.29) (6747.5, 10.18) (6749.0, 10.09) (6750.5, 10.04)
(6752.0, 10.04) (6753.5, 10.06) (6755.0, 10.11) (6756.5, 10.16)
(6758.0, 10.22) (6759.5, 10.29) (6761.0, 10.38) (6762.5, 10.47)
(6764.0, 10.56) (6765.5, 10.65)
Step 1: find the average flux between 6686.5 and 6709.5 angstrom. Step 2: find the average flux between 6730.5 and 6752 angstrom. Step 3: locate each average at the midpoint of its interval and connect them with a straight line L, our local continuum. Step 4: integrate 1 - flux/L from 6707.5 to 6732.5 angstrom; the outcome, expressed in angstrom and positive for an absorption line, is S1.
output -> 1.2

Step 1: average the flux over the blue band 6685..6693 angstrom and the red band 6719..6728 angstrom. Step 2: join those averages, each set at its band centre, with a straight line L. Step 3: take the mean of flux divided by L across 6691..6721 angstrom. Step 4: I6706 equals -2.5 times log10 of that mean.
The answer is -0.07 mag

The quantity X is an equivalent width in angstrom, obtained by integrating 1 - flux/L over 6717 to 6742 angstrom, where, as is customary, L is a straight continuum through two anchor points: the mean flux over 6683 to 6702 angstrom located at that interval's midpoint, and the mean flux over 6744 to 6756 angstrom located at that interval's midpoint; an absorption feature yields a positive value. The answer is 0.9 angstrom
